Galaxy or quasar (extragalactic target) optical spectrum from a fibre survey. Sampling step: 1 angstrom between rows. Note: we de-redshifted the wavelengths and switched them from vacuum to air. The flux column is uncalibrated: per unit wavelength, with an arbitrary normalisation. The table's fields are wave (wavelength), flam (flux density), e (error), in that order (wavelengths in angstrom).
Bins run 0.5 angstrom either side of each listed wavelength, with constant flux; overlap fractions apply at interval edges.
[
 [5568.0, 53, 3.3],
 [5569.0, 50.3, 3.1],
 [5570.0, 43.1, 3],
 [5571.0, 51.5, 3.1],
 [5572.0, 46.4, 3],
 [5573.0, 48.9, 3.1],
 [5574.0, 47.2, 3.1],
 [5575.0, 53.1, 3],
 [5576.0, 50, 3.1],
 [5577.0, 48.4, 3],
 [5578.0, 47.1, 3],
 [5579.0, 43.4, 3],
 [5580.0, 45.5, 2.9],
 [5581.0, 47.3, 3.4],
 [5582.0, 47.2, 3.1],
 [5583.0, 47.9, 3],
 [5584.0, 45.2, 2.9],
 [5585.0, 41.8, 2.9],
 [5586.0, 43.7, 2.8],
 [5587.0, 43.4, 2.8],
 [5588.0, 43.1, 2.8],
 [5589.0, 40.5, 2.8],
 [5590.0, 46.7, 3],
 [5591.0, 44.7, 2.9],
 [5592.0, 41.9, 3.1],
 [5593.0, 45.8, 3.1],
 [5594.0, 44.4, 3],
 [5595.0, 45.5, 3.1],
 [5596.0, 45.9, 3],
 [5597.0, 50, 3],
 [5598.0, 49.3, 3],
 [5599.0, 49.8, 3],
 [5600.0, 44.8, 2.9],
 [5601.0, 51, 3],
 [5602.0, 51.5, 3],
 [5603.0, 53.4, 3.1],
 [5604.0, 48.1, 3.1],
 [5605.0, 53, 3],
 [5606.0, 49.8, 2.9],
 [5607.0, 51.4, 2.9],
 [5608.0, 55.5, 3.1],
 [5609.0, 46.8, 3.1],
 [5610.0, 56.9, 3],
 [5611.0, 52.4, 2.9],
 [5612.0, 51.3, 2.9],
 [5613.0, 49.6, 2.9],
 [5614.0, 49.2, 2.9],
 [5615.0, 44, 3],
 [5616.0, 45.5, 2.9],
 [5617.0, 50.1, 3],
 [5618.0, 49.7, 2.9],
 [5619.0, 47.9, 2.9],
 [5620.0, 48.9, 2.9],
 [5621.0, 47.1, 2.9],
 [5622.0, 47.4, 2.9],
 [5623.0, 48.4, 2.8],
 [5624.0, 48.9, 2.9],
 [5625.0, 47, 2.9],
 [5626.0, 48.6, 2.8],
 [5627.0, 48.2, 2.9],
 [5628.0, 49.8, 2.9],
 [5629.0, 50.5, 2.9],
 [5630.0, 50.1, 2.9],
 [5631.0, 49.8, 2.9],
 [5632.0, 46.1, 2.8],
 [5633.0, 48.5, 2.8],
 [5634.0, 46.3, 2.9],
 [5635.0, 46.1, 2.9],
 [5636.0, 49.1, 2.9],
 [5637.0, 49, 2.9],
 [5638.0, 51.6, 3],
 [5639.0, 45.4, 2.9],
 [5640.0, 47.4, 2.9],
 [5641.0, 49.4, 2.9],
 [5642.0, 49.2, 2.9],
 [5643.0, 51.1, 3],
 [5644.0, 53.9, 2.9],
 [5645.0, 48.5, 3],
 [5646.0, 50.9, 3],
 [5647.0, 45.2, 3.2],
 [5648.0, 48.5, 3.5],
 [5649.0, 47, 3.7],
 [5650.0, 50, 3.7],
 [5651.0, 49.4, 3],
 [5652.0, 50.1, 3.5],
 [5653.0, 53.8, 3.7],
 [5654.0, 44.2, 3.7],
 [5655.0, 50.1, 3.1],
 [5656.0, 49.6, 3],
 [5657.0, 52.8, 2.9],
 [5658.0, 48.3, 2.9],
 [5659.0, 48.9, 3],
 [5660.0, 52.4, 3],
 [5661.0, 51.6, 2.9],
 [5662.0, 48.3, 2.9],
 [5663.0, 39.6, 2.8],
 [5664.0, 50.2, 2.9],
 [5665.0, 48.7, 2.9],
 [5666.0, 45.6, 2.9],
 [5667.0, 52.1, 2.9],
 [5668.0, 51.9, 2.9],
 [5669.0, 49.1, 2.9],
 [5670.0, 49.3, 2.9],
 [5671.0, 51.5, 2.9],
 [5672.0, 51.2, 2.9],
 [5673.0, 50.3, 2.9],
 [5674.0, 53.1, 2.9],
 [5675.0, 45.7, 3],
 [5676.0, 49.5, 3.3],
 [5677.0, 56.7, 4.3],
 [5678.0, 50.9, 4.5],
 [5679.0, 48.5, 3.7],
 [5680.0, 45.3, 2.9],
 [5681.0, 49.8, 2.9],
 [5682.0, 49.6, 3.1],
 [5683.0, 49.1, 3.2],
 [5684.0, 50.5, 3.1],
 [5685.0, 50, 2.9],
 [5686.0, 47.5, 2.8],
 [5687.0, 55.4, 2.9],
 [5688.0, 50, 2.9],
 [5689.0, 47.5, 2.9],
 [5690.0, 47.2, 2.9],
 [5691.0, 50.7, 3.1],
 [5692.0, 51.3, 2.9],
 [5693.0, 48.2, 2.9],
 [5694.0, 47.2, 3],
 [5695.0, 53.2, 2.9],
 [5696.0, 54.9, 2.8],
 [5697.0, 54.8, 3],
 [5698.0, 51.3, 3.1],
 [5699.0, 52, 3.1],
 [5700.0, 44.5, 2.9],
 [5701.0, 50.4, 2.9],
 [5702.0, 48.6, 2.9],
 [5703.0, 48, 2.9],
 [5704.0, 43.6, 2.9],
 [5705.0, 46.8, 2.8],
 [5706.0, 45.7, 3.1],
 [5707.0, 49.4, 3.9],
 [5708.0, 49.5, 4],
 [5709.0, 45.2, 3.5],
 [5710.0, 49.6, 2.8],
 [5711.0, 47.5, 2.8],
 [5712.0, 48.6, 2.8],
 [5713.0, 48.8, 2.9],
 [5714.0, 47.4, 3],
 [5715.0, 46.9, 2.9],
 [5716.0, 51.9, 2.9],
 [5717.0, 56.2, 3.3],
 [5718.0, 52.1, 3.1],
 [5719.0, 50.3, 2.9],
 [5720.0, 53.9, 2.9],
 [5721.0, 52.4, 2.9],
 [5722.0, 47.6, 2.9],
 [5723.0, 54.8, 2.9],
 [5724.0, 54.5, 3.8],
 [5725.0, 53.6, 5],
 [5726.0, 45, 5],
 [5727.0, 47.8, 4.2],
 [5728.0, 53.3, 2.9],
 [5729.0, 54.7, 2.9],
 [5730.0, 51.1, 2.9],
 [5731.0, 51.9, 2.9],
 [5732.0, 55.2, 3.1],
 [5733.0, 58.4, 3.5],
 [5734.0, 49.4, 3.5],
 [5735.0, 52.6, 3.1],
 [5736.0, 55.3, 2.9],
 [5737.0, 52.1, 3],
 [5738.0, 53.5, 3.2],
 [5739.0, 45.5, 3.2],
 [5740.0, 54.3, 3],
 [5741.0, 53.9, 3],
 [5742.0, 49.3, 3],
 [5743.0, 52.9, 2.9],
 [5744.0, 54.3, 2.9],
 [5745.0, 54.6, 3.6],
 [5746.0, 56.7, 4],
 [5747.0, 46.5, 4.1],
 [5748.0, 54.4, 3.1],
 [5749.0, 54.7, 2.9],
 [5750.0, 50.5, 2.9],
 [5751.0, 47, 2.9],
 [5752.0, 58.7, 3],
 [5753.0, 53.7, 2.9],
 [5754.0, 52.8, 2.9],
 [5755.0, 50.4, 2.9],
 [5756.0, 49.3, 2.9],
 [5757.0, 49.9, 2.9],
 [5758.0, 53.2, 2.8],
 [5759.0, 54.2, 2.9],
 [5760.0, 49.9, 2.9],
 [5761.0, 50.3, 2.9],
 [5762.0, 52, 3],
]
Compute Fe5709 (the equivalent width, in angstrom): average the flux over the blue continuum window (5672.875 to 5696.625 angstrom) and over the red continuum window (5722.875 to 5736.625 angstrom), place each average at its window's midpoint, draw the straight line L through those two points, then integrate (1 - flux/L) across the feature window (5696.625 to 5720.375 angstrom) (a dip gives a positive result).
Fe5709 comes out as 1.0 angstrom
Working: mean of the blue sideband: 50.1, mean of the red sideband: 52.6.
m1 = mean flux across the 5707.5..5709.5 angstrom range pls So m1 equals 47.4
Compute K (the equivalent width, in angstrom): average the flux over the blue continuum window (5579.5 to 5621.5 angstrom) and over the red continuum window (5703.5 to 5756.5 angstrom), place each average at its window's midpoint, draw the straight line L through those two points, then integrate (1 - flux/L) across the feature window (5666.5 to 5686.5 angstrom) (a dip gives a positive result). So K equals -0.1 angstrom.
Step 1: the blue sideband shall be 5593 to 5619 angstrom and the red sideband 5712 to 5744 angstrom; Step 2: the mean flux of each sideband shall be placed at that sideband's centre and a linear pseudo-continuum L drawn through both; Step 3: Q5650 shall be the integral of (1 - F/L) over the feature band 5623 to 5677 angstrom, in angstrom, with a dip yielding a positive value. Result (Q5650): 1.20 angstrom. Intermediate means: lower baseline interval 49.5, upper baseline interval 51.8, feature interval 49.2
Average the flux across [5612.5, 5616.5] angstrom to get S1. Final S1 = 47.1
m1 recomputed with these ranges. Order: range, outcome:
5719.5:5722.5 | 51.3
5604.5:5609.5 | 51.3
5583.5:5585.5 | 43.5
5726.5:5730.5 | 51.7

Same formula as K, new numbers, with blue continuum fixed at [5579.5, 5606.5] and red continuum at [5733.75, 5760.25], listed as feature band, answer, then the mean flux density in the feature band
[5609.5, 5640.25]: -0.57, 48.7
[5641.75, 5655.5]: -0.20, 49.4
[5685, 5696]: 0.04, 50.1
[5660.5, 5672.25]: 0.07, 49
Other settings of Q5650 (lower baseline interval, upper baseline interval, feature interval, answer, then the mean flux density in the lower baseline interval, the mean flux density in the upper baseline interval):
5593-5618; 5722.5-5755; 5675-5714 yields 1.67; 49.5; 52.6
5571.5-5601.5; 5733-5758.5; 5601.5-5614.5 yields -1.19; 46.3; 52.3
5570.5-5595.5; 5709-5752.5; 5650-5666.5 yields -0.02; 46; 51.8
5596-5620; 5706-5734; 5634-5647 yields 0.31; 49.9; 50.9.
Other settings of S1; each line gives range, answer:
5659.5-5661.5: 52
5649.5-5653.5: 50.8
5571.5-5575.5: 48.9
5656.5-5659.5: 50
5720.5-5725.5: 52.6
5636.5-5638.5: 50.3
